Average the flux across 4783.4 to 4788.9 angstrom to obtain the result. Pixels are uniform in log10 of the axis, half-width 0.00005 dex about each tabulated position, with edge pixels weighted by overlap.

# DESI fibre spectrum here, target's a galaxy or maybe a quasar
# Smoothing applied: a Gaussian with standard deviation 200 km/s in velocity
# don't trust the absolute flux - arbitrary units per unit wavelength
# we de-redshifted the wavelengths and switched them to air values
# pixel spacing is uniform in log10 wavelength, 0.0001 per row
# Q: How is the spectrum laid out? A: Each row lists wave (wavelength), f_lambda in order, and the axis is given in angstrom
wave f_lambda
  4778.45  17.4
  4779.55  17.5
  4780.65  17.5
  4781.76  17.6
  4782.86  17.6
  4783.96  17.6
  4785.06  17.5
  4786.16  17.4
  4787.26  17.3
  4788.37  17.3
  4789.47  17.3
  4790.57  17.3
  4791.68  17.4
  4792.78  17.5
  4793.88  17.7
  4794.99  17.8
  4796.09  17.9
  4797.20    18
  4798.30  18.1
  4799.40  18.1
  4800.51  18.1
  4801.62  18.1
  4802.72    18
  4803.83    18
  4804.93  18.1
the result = 17.4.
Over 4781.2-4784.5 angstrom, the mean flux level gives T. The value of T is 17.6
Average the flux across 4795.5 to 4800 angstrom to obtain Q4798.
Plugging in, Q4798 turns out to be 18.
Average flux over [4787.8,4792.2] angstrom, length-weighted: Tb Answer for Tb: 17.3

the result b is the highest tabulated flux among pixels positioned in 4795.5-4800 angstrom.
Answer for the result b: 18.1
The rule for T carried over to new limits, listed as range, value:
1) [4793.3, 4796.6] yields 17.8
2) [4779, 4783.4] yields 17.5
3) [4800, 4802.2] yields 18.1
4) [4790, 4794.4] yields 17.5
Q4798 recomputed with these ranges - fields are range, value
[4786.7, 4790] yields 17.3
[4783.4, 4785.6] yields 17.6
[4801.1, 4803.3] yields 18.1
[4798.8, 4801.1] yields 18.1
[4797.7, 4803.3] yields 18.1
